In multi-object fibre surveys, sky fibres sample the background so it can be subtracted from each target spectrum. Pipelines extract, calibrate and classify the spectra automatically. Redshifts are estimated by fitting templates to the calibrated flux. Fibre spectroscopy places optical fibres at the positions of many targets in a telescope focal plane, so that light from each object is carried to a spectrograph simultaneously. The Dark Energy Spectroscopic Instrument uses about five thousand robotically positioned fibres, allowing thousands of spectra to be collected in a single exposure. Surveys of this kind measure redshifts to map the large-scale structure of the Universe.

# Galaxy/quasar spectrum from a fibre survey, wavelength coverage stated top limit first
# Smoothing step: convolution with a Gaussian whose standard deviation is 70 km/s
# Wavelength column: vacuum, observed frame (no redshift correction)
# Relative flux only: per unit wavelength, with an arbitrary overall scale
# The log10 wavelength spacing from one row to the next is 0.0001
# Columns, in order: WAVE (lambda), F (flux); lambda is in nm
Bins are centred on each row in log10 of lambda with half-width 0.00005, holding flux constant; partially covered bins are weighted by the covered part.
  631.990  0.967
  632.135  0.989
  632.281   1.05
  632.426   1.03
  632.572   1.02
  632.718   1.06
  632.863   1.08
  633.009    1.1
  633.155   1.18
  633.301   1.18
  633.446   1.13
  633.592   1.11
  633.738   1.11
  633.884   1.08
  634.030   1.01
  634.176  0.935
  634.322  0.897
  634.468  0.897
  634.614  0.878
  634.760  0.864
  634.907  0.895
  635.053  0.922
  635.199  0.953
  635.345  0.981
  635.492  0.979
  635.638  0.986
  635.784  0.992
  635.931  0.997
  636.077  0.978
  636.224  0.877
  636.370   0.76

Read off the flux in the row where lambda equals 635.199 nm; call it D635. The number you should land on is 0.953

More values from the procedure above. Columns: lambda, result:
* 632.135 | 0.989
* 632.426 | 1.03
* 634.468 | 0.897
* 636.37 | 0.76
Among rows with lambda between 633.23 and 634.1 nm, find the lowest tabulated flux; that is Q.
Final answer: 1.01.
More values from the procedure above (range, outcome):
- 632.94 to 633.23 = 1.1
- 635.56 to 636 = 0.986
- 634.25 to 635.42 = 0.864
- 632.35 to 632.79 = 1.02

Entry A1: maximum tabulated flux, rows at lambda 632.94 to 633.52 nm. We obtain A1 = 1.18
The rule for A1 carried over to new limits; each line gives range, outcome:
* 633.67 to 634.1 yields 1.11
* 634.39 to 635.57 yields 0.981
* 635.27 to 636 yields 0.997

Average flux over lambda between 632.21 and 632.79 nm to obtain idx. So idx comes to 1.04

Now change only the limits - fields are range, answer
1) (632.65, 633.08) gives 1.08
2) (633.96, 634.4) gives 0.947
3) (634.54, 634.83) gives 0.872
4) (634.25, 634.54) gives 0.897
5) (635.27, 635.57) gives 0.98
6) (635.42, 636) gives 0.989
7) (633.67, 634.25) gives 1.03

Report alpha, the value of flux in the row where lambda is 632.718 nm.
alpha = 1.06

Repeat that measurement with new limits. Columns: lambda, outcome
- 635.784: 0.992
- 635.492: 0.979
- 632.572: 1.02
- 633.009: 1.1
